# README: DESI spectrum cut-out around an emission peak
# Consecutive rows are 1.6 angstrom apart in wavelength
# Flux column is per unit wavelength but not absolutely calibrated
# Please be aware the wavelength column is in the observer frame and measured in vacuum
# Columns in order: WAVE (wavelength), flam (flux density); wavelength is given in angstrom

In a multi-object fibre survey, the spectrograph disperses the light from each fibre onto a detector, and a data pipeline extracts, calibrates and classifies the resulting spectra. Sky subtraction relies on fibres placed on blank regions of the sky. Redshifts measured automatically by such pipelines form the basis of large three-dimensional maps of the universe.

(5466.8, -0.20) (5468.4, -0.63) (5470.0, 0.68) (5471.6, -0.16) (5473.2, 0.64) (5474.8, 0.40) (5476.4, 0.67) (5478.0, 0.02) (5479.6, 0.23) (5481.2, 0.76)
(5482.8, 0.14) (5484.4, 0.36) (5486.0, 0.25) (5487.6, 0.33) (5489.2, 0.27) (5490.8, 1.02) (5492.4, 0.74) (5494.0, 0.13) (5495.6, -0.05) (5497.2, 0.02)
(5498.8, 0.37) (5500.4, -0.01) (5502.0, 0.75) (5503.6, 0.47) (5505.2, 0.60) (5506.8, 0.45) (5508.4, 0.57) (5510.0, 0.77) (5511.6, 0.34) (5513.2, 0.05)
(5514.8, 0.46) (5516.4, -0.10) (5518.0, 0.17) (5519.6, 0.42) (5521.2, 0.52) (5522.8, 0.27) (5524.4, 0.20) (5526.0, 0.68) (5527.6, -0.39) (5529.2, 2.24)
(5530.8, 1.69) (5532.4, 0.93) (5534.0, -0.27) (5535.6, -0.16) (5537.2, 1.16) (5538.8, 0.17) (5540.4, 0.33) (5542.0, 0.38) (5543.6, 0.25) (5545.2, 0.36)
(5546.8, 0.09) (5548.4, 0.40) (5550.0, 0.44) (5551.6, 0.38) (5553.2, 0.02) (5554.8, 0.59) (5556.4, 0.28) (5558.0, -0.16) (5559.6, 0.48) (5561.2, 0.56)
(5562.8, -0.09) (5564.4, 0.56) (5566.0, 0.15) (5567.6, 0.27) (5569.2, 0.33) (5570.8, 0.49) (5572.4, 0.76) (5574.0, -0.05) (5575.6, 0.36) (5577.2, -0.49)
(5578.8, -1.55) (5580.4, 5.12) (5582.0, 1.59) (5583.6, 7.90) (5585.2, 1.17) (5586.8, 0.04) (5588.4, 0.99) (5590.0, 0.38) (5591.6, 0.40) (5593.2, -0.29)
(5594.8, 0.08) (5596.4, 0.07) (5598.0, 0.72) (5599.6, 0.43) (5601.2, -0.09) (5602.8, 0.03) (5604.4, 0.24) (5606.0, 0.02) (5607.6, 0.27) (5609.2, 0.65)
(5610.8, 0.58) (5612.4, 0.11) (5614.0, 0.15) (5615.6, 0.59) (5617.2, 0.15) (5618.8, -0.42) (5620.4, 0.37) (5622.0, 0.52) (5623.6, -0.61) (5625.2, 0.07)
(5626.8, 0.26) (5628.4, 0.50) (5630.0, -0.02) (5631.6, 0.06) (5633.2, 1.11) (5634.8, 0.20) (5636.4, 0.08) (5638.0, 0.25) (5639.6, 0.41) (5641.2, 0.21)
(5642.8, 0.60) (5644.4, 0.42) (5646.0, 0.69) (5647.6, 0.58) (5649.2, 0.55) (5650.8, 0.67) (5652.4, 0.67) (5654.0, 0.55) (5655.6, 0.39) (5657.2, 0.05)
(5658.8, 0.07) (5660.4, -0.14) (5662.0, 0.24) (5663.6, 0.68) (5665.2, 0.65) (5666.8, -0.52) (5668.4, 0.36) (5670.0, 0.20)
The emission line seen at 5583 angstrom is [O III] 5007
